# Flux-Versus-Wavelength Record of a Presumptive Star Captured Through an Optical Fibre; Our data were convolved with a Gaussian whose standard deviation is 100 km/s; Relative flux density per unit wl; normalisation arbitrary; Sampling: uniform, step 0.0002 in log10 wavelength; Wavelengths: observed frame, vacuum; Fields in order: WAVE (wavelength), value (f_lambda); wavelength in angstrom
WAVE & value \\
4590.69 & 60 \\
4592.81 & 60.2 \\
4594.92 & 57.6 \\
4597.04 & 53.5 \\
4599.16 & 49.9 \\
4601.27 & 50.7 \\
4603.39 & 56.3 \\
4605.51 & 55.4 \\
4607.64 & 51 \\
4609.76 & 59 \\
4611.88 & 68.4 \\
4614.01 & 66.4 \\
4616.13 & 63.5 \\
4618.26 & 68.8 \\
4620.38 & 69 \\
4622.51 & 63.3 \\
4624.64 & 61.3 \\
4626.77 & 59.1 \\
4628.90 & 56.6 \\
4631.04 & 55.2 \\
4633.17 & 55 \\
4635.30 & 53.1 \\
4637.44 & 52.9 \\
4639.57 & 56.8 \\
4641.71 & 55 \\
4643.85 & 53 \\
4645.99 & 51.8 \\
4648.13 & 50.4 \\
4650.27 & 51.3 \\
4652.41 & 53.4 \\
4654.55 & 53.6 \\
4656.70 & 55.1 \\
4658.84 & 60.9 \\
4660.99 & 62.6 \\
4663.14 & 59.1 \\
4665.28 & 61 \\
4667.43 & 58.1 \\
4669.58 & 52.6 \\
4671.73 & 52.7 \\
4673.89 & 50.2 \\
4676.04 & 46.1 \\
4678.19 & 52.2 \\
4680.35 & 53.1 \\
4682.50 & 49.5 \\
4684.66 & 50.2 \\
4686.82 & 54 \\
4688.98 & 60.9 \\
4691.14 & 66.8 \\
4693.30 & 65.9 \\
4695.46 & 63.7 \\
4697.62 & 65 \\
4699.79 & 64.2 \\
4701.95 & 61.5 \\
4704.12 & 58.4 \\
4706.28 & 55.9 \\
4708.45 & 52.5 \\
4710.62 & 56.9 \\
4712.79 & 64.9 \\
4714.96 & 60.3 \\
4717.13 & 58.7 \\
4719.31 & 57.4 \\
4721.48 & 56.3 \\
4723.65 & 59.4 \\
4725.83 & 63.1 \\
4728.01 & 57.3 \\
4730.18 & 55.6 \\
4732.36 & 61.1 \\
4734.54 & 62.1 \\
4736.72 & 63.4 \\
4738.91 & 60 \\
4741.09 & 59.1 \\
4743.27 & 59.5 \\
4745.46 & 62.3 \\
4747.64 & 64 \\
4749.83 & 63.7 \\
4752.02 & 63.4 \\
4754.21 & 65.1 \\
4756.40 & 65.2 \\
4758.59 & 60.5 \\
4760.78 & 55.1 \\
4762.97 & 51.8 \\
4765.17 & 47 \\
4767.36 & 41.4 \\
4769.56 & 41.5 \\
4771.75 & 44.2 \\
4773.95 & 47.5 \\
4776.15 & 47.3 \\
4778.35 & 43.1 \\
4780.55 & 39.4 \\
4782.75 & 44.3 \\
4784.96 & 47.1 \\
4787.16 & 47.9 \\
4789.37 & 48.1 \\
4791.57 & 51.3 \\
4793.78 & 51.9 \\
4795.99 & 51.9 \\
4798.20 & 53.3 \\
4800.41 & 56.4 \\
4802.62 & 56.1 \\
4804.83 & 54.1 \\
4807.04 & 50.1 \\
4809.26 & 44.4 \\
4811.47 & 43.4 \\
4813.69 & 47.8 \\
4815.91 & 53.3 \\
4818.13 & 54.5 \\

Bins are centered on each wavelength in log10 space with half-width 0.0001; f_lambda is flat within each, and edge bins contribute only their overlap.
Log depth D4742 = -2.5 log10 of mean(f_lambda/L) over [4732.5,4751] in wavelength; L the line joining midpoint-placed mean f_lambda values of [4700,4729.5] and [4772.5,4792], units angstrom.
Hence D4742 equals -0.15 mag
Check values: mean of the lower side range 58.8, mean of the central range 61.7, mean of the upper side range 46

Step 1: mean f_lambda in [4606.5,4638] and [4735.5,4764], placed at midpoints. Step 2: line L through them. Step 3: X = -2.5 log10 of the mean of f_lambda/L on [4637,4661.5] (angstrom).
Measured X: 0.11 mag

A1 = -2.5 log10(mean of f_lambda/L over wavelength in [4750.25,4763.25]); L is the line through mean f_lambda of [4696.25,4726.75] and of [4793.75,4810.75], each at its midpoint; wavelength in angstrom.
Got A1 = -0.09 mag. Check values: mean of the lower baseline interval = 59.6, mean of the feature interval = 60.9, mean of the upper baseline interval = 52.1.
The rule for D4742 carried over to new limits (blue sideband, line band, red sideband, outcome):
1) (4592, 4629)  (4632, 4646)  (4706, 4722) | 0.10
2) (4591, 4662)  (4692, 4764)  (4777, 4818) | -0.15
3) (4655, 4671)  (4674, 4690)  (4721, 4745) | 0.13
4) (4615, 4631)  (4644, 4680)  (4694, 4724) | 0.13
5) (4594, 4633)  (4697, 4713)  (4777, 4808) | -0.10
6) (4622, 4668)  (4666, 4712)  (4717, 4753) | 0.03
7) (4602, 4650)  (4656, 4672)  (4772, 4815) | -0.04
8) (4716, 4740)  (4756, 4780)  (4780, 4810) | 0.11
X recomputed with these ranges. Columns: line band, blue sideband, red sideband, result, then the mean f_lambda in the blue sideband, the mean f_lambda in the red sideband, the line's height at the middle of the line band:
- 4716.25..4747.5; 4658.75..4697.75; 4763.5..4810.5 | -0.14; 56.8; 48.1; 52.5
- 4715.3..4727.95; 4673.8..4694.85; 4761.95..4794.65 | -0.14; 55.3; 46.2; 51.7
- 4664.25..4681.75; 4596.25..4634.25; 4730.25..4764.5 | 0.13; 59.1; 60.7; 59.8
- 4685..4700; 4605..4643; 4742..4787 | -0.11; 59.4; 52.6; 56.1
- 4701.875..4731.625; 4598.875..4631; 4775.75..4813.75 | -0.09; 60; 48.8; 53.7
